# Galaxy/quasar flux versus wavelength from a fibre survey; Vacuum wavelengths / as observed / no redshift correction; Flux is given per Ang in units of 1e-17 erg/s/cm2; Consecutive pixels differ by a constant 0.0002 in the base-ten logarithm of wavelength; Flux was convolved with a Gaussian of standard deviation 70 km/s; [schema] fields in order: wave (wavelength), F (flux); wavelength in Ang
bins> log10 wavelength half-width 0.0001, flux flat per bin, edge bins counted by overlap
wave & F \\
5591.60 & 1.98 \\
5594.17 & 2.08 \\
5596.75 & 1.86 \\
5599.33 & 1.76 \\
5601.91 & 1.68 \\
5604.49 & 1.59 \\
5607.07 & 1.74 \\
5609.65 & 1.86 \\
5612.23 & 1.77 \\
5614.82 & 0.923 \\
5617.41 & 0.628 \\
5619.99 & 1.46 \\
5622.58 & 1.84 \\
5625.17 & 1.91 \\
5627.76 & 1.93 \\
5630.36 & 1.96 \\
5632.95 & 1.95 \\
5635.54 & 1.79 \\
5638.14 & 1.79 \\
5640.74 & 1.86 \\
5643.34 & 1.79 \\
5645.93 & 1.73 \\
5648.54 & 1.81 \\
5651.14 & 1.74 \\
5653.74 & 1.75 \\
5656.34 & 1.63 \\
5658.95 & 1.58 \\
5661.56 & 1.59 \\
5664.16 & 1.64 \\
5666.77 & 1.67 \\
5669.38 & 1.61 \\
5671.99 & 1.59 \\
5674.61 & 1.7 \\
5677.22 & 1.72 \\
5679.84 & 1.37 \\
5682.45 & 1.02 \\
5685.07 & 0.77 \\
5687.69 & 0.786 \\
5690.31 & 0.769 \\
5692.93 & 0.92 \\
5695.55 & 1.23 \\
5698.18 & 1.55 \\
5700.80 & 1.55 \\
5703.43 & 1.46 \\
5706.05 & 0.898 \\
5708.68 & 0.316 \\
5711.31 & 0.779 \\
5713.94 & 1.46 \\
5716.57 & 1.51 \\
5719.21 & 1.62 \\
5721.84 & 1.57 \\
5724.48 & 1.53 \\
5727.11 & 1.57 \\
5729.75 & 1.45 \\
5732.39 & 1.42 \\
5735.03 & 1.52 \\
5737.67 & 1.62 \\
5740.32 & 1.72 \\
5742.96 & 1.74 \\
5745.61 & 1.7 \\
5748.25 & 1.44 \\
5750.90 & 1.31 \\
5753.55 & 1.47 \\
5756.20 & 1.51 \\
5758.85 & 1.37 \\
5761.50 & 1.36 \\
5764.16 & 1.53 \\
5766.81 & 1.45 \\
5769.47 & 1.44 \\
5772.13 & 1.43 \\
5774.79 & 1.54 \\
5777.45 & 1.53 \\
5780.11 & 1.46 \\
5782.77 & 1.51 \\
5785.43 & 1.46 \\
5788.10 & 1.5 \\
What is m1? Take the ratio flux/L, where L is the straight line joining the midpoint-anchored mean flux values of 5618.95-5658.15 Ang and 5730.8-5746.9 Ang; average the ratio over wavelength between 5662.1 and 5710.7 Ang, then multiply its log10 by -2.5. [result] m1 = 0.341 mag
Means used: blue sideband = 1.8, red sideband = 1.62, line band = 1.25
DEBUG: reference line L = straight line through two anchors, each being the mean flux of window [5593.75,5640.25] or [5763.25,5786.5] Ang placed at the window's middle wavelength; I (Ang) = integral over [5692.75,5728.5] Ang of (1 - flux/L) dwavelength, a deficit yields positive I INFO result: 6.2 Ang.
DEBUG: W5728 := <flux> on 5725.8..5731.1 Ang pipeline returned 1.51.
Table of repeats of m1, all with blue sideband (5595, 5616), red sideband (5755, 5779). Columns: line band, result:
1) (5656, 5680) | -0.02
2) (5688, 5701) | 0.33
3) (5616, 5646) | -0.06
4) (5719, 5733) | -0.01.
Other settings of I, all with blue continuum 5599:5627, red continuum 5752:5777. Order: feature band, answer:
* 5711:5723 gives 0.4 Ang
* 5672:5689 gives 2.9 Ang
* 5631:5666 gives -4.8 Ang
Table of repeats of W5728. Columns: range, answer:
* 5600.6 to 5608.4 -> 1.67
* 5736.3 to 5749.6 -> 1.64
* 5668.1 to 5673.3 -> 1.6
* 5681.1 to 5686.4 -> 0.899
